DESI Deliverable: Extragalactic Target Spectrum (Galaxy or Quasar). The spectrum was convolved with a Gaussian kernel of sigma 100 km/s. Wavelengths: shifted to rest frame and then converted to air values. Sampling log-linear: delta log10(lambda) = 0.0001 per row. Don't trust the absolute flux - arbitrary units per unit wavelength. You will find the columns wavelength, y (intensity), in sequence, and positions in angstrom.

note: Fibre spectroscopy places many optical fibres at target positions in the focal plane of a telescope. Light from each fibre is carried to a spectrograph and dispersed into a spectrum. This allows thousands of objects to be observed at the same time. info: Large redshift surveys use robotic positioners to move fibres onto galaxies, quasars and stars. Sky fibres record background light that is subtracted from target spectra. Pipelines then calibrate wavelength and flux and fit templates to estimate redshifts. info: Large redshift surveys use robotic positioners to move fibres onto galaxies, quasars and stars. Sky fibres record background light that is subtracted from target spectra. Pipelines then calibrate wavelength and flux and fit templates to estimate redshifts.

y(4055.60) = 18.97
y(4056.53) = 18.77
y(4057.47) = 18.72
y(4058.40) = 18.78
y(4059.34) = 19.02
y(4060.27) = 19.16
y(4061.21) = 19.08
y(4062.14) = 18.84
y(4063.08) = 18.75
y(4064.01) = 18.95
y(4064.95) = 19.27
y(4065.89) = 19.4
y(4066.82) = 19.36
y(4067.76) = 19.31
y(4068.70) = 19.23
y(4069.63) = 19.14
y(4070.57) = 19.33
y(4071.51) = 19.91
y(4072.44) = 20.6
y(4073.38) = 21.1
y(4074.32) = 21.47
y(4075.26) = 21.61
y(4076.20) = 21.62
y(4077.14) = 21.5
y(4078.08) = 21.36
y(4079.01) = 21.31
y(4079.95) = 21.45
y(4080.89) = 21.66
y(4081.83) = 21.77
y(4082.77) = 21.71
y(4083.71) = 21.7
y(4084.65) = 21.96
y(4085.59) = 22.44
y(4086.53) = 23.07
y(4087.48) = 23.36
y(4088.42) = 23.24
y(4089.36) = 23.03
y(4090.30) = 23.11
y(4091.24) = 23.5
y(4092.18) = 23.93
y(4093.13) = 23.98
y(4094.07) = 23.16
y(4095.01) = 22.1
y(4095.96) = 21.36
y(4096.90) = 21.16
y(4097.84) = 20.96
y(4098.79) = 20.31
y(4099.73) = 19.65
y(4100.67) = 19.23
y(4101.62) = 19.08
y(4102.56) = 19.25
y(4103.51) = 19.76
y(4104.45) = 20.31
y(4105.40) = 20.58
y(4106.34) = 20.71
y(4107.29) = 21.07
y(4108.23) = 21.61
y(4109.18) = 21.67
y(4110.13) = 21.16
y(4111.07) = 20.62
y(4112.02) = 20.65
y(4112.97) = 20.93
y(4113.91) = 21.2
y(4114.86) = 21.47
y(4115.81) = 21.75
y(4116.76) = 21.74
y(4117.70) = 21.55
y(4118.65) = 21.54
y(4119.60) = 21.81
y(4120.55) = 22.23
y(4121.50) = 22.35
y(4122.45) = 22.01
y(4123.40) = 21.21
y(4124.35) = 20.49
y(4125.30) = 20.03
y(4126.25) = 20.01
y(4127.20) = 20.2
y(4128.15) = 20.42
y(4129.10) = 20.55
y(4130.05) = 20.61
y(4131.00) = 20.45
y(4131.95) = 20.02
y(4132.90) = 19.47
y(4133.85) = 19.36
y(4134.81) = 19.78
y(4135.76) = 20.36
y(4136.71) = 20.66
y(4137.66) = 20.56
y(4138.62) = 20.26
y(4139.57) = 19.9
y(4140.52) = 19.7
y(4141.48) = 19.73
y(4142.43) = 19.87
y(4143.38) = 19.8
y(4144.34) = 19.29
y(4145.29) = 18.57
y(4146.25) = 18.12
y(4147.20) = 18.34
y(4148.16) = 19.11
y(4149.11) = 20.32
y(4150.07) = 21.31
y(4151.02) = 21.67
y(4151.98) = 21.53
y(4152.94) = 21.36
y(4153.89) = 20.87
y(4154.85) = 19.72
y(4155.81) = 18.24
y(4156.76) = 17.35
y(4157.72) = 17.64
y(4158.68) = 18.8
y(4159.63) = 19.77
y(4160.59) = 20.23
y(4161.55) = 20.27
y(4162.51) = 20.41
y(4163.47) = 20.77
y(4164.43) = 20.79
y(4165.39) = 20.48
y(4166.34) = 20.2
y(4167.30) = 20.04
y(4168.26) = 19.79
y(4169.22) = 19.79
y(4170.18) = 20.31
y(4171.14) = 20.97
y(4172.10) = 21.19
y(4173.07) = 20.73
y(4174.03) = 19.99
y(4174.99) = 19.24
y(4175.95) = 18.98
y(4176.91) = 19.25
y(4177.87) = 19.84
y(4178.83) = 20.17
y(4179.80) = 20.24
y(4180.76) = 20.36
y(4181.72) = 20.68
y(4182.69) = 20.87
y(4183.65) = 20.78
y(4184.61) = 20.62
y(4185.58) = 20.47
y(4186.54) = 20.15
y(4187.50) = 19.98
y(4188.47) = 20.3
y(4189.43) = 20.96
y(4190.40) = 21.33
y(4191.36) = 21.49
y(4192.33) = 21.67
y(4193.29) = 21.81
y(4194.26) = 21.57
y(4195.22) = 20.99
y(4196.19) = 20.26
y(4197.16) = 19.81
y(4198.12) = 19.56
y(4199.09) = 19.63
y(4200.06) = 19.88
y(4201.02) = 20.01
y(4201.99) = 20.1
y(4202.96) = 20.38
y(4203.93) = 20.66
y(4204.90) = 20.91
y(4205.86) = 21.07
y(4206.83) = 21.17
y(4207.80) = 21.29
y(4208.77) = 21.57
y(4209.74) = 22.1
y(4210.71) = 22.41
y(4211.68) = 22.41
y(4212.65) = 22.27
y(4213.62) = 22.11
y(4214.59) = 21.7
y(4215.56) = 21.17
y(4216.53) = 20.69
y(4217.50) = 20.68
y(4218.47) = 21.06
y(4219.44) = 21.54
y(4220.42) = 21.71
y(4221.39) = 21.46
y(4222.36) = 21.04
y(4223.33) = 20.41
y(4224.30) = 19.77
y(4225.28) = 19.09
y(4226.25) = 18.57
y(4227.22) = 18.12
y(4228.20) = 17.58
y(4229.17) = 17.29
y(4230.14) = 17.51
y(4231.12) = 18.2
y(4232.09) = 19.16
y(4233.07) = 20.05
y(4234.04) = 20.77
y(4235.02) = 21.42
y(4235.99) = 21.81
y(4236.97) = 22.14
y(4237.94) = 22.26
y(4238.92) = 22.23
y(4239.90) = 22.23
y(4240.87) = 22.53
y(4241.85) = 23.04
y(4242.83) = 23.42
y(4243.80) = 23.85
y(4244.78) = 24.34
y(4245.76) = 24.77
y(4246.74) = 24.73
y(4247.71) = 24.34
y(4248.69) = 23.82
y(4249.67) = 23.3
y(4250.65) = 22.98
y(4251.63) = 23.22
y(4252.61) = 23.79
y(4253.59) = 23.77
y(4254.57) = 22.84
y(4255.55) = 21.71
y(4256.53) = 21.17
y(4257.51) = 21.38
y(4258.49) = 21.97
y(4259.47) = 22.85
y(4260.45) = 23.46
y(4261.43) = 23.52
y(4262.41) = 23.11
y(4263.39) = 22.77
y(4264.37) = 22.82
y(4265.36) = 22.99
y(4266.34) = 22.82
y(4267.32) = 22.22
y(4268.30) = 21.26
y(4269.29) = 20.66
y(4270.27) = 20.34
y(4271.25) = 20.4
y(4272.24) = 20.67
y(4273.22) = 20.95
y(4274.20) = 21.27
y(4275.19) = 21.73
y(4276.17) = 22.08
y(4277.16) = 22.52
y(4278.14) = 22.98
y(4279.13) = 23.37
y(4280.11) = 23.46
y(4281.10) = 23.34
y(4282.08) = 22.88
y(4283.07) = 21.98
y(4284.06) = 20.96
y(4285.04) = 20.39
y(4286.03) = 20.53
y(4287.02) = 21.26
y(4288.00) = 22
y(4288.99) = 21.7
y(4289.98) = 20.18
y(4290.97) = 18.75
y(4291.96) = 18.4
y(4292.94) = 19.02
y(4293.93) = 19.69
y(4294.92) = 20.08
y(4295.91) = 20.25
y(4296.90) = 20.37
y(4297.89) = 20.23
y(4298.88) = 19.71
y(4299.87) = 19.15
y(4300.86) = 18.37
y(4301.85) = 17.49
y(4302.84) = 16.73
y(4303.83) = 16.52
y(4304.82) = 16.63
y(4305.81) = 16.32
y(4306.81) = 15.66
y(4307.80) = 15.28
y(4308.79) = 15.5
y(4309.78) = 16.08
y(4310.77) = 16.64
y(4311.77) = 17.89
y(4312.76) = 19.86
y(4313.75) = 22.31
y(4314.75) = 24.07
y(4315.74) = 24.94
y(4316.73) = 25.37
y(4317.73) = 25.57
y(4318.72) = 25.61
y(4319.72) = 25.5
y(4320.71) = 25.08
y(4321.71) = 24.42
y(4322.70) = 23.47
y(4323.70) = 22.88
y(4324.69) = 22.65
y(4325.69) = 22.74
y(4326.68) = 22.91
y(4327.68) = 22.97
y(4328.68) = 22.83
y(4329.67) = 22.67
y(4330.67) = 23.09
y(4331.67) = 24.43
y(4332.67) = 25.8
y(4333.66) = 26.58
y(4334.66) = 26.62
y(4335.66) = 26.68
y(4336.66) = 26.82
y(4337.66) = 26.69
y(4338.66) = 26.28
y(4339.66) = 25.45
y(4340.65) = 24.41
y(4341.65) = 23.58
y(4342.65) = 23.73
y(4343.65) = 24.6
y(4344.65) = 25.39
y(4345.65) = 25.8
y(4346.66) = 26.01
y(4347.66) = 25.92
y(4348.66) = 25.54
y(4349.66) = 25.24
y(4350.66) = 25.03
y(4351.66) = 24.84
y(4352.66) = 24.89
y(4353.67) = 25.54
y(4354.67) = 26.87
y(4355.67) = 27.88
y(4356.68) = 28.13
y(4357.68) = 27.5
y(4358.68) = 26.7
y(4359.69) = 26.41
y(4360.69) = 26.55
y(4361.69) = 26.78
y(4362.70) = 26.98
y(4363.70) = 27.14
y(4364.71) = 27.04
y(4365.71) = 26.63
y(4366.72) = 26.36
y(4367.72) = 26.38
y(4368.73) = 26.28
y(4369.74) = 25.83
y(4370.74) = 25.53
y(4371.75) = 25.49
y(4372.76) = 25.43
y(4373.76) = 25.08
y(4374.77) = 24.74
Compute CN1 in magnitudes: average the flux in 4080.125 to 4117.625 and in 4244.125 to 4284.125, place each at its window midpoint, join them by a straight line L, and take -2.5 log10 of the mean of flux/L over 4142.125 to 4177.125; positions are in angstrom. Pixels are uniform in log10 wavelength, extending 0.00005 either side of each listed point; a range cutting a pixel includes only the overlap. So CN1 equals 0.11 mag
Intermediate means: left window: 21.5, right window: 22.6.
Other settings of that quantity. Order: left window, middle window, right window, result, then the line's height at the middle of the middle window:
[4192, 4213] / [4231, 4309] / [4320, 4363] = 0.08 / 23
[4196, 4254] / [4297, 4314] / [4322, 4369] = 0.34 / 24.1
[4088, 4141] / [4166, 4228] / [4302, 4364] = 0.07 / 22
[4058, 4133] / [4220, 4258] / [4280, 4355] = 0.01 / 21.8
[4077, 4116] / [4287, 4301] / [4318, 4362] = 0.22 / 24.5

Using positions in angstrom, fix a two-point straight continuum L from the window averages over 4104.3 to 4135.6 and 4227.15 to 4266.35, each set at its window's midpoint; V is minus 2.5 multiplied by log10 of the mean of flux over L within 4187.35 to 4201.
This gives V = 0.049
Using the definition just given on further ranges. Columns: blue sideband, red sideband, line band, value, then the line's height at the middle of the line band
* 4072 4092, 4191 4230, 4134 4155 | 0.07 mag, 21.4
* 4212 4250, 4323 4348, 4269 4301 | 0.10 mag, 23.1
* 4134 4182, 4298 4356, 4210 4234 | 0.04 mag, 21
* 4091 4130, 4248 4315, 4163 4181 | 0.04 mag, 21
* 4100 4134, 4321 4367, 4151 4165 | 0.09 mag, 21.6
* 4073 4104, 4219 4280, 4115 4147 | 0.07 mag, 21.7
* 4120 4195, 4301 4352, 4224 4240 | 0.08 mag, 21.4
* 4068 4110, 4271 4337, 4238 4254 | -0.10 mag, 21.4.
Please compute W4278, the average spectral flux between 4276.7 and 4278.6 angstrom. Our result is 22.8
